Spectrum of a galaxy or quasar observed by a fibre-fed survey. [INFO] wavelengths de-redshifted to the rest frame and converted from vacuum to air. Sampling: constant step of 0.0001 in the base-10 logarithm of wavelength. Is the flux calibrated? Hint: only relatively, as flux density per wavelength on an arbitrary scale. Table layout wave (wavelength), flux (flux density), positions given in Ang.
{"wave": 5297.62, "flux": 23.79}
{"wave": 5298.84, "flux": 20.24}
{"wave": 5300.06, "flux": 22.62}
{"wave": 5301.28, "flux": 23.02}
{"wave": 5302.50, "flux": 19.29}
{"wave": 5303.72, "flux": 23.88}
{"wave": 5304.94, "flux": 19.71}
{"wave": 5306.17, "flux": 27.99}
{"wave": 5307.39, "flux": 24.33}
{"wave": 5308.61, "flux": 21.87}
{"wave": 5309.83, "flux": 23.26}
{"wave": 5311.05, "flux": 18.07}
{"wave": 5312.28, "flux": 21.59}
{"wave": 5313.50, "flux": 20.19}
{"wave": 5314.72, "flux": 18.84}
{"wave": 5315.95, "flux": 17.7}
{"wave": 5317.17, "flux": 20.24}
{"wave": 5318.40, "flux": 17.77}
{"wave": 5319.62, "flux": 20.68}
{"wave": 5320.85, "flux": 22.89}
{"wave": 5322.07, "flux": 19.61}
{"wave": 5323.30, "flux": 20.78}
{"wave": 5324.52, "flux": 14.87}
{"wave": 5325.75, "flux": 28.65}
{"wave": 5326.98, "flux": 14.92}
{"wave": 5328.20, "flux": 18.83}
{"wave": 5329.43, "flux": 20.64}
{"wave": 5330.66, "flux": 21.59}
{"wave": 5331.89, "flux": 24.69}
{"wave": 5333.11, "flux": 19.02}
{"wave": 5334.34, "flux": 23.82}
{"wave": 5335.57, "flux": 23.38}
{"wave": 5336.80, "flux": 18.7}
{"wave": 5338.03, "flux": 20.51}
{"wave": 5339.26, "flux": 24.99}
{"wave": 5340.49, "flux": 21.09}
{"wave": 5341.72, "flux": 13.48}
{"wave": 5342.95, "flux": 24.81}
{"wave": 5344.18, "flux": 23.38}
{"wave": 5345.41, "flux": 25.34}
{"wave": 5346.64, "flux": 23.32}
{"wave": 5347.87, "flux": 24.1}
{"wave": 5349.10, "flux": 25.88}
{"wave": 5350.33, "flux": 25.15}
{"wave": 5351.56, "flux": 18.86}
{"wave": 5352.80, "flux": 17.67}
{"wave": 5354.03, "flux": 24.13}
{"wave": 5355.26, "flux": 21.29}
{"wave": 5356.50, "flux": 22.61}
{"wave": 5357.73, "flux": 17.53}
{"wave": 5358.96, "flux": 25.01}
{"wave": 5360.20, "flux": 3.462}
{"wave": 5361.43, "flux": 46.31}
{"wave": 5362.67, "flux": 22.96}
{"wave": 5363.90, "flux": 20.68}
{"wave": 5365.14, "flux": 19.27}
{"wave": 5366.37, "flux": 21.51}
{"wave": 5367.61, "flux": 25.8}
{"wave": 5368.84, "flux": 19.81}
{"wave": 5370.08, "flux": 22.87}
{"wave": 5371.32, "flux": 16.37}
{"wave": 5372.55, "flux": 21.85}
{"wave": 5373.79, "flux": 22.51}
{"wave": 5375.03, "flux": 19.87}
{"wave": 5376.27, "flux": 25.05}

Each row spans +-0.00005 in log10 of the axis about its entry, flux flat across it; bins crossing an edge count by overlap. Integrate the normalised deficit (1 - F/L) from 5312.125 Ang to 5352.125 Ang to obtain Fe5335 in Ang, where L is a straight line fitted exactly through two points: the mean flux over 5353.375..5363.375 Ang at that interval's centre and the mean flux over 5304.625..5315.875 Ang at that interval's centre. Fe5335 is 1.76 Ang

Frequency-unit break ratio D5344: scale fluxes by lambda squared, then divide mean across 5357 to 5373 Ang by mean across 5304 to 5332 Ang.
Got 1.07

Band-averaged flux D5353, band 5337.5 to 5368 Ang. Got 22.3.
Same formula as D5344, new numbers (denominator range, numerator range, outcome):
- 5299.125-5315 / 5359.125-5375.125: 1.02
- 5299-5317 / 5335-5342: 0.97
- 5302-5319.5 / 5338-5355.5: 1.08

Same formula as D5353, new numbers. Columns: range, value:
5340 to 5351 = 23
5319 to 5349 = 21.5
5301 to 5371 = 21.6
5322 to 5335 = 20.7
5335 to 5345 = 21.4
